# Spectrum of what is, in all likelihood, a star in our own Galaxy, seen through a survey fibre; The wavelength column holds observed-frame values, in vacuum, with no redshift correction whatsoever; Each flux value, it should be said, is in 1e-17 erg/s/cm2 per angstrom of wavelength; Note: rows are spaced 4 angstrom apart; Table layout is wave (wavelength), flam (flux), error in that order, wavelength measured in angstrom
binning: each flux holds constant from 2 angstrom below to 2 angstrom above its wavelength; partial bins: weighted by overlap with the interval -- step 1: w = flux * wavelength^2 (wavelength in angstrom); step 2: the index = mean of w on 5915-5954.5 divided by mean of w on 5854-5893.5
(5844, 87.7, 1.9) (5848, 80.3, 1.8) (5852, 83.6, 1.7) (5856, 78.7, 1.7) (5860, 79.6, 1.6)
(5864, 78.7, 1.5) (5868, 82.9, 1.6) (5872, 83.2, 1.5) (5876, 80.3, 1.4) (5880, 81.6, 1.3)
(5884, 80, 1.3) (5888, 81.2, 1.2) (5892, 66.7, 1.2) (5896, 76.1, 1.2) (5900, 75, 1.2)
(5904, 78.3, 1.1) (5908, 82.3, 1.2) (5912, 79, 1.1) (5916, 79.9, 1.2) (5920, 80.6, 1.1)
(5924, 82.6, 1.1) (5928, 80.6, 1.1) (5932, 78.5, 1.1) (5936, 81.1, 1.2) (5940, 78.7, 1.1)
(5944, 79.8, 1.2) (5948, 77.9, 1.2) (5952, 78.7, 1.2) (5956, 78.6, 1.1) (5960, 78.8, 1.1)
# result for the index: 1.0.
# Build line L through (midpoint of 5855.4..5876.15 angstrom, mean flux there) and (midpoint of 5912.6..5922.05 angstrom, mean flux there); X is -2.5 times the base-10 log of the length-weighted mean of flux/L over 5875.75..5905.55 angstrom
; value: 0.044 mag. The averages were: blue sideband 80.7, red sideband 80.1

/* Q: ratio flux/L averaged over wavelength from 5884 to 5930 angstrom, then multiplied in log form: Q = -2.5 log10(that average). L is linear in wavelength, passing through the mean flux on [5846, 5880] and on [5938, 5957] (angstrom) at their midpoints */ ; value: 0.018 mag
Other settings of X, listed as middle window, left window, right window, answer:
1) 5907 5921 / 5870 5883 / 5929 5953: -0.002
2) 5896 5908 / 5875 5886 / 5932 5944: 0.038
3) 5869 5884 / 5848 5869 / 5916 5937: -0.013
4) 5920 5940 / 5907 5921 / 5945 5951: -0.015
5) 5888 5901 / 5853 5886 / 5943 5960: 0.090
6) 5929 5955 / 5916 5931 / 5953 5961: 0.007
